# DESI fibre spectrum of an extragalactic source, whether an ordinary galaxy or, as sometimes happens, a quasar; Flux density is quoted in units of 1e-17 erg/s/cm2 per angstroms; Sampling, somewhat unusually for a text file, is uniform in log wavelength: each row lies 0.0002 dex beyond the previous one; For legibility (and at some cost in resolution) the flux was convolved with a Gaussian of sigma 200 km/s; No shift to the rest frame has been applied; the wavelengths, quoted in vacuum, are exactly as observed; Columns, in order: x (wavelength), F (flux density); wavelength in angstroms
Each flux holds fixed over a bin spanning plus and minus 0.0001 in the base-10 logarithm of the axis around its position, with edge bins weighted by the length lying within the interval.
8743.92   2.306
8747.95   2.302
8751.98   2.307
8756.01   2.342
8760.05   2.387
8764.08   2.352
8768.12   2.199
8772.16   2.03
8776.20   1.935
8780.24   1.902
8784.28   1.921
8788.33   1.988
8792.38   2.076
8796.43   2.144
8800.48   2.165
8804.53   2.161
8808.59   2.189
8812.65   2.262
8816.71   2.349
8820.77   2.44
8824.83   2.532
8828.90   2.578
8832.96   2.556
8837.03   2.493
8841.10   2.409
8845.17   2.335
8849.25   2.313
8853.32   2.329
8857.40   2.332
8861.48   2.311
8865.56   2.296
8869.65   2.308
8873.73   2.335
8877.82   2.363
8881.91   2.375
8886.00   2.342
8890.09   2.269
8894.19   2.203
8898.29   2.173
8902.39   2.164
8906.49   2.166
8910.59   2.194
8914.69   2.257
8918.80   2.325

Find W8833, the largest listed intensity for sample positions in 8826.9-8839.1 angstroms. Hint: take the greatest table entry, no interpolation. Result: 2.578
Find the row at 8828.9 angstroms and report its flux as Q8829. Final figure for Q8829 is 2.578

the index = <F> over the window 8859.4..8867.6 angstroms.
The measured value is 2.3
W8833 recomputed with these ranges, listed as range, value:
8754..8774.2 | 2.387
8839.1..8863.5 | 2.409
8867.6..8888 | 2.375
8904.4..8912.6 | 2.194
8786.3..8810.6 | 2.189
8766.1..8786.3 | 2.199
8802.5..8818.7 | 2.349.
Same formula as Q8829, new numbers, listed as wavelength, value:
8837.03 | 2.493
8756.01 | 2.342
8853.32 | 2.329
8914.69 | 2.257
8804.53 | 2.161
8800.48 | 2.165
